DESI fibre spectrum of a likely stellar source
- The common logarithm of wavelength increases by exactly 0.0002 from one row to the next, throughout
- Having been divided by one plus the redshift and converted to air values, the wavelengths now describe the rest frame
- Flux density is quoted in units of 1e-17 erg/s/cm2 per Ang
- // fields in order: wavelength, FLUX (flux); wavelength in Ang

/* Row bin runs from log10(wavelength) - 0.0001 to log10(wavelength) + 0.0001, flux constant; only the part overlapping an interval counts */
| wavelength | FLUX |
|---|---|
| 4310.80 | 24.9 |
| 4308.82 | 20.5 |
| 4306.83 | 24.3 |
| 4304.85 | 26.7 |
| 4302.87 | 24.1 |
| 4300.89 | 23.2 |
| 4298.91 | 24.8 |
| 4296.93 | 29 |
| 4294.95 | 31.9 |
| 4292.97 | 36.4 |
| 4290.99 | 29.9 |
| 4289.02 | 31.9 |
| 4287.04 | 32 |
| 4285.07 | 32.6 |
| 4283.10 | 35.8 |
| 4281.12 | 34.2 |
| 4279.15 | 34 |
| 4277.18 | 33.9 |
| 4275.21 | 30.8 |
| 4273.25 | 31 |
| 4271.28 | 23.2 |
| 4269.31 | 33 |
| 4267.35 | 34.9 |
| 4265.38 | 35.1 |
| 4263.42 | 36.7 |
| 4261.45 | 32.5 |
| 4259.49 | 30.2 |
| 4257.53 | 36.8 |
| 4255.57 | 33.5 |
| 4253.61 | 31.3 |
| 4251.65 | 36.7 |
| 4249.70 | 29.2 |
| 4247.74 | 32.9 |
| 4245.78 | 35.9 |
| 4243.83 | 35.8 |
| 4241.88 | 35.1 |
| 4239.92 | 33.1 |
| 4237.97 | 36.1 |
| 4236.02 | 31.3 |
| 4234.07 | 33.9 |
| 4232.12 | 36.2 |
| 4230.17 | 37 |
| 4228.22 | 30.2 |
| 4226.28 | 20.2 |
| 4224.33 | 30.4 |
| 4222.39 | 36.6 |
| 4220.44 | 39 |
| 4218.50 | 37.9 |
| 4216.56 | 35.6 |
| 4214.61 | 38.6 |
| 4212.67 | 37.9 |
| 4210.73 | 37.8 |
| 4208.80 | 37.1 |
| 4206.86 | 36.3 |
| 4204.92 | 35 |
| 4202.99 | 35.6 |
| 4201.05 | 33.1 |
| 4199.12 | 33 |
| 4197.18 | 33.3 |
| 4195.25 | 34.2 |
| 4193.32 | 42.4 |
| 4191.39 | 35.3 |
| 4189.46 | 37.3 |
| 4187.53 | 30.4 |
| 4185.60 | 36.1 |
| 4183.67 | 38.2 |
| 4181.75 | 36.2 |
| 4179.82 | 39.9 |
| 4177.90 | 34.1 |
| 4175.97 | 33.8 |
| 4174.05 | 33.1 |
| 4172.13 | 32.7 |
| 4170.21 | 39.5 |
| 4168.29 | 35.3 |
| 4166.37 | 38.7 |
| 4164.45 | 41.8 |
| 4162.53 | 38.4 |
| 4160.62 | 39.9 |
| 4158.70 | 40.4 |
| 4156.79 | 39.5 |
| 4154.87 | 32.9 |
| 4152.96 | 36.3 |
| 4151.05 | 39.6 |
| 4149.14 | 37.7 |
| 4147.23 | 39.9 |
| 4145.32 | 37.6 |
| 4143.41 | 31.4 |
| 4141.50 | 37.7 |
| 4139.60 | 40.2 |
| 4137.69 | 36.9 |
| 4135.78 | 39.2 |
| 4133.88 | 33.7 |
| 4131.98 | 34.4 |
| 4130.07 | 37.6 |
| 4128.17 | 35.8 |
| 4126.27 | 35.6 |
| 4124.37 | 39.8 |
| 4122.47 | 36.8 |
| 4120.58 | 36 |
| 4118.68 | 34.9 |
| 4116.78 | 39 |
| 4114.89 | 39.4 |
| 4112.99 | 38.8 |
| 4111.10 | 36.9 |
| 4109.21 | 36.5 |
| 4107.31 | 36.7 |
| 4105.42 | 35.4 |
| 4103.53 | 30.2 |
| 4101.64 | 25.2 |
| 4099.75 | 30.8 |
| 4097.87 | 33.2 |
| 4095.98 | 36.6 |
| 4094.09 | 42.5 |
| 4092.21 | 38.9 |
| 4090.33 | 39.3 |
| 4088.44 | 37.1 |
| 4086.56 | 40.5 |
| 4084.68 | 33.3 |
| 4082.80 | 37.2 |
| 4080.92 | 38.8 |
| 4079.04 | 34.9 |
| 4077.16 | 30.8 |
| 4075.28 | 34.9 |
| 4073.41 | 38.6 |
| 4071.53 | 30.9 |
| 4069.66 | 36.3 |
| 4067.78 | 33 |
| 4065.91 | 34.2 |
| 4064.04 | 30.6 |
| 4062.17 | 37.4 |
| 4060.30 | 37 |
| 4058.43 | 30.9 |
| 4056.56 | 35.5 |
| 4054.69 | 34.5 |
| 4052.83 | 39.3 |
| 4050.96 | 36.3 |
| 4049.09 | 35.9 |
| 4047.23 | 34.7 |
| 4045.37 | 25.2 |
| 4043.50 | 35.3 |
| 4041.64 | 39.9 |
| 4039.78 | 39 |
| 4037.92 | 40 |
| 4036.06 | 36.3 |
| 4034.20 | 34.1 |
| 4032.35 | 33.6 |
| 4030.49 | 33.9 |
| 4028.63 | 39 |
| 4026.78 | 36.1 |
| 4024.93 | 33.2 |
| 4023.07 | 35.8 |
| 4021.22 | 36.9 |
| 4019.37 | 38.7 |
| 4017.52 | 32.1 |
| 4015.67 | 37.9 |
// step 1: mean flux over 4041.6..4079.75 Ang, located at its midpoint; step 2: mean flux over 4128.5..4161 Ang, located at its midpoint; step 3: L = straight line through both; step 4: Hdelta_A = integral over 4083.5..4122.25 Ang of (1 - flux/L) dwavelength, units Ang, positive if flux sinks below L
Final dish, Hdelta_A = -0.2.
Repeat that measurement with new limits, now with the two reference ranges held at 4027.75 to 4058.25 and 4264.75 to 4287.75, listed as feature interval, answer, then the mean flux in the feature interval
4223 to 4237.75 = 0.6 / 31.7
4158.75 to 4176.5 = -1.7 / 37.3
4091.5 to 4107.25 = 0.3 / 34.2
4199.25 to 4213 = -1.0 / 35.9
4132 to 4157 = -1.9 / 37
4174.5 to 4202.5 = -1.5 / 35.5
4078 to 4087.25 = -0.4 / 36.8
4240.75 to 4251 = -0.3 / 33.9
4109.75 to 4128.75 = -1.5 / 37.3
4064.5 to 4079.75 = 0.5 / 34.1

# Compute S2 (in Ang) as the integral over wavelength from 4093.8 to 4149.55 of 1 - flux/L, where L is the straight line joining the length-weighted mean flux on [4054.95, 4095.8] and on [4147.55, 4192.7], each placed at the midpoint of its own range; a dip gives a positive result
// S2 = 0.4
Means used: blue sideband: 35.8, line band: 36.1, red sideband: 36.9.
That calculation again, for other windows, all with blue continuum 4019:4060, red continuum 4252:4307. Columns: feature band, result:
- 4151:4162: -1.46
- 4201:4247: -3.55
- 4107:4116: -0.89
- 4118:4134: -1.00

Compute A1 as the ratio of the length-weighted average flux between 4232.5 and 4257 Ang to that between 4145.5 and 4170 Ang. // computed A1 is 0.88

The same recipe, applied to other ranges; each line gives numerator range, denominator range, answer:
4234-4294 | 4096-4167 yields 0.91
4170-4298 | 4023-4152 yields 0.95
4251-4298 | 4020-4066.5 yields 0.92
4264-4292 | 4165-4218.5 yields 0.90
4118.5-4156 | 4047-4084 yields 1.05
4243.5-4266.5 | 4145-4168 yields 0.88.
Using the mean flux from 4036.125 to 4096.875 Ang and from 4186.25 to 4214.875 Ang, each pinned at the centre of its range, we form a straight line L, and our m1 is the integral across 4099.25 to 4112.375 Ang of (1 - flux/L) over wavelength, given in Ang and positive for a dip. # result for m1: 0.9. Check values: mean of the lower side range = 35.9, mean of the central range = 33.3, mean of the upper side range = 35.8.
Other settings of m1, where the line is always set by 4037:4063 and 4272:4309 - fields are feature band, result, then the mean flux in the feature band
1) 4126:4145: -1.5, 36.3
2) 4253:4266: -1.3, 33.8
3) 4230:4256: -2.5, 34.1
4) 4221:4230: 0.3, 30.5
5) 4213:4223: -1.8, 37.6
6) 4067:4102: -0.7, 35.6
